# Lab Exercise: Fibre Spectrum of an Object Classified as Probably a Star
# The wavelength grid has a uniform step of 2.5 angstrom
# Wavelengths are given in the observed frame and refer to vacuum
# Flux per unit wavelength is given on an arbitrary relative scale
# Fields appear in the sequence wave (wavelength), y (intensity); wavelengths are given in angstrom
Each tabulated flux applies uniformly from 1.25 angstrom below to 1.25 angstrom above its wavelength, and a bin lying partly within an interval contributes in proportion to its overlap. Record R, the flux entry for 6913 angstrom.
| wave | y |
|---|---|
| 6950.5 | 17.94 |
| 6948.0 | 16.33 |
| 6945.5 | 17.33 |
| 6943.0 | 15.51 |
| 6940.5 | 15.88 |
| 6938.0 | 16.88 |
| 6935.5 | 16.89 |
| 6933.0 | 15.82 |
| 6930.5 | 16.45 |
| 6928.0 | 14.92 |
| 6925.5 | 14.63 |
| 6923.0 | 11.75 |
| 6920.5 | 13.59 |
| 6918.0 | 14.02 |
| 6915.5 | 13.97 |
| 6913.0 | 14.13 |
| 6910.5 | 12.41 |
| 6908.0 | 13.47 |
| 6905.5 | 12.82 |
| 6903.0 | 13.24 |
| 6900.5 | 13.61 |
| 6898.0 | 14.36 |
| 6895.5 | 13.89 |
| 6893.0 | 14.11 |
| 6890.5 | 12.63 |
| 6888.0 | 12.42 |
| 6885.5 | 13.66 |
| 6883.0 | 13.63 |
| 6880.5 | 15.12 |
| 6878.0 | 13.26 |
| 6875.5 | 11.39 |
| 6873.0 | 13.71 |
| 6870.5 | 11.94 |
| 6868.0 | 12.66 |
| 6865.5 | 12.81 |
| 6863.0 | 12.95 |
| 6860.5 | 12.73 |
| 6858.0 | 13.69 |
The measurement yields 14.13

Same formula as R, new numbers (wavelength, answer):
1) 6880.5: 15.12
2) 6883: 13.63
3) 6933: 15.82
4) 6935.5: 16.89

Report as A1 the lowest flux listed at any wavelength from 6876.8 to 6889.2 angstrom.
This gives 12.42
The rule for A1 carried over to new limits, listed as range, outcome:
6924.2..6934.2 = 14.63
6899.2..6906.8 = 12.82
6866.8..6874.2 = 11.94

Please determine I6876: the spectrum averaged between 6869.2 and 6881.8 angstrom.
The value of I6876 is 13.1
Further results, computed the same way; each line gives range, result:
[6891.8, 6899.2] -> 14.1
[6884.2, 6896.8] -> 13.3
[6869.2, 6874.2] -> 12.8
